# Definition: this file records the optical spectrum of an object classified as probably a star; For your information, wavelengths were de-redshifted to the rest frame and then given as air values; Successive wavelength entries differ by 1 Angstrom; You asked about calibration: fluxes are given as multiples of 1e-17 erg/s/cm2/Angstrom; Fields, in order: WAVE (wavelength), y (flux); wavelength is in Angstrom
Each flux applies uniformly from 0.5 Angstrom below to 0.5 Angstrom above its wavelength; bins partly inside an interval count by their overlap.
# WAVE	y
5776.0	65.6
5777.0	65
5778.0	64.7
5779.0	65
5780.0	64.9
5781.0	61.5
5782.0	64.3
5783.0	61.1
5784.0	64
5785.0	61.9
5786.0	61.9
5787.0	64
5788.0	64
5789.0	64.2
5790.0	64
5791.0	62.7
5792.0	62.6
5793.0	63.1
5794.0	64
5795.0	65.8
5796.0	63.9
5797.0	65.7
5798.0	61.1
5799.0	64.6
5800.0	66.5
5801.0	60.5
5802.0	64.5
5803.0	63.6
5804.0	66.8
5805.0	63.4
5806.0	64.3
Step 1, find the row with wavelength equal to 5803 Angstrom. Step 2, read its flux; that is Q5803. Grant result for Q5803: 63.6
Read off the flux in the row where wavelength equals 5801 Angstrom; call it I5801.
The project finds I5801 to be 60.5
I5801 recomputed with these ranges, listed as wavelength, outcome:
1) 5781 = 61.5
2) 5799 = 64.6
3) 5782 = 64.3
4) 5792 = 62.6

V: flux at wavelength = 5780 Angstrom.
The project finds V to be 64.9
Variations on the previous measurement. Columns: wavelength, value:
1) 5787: 64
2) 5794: 64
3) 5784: 64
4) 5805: 63.4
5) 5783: 61.1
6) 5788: 64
